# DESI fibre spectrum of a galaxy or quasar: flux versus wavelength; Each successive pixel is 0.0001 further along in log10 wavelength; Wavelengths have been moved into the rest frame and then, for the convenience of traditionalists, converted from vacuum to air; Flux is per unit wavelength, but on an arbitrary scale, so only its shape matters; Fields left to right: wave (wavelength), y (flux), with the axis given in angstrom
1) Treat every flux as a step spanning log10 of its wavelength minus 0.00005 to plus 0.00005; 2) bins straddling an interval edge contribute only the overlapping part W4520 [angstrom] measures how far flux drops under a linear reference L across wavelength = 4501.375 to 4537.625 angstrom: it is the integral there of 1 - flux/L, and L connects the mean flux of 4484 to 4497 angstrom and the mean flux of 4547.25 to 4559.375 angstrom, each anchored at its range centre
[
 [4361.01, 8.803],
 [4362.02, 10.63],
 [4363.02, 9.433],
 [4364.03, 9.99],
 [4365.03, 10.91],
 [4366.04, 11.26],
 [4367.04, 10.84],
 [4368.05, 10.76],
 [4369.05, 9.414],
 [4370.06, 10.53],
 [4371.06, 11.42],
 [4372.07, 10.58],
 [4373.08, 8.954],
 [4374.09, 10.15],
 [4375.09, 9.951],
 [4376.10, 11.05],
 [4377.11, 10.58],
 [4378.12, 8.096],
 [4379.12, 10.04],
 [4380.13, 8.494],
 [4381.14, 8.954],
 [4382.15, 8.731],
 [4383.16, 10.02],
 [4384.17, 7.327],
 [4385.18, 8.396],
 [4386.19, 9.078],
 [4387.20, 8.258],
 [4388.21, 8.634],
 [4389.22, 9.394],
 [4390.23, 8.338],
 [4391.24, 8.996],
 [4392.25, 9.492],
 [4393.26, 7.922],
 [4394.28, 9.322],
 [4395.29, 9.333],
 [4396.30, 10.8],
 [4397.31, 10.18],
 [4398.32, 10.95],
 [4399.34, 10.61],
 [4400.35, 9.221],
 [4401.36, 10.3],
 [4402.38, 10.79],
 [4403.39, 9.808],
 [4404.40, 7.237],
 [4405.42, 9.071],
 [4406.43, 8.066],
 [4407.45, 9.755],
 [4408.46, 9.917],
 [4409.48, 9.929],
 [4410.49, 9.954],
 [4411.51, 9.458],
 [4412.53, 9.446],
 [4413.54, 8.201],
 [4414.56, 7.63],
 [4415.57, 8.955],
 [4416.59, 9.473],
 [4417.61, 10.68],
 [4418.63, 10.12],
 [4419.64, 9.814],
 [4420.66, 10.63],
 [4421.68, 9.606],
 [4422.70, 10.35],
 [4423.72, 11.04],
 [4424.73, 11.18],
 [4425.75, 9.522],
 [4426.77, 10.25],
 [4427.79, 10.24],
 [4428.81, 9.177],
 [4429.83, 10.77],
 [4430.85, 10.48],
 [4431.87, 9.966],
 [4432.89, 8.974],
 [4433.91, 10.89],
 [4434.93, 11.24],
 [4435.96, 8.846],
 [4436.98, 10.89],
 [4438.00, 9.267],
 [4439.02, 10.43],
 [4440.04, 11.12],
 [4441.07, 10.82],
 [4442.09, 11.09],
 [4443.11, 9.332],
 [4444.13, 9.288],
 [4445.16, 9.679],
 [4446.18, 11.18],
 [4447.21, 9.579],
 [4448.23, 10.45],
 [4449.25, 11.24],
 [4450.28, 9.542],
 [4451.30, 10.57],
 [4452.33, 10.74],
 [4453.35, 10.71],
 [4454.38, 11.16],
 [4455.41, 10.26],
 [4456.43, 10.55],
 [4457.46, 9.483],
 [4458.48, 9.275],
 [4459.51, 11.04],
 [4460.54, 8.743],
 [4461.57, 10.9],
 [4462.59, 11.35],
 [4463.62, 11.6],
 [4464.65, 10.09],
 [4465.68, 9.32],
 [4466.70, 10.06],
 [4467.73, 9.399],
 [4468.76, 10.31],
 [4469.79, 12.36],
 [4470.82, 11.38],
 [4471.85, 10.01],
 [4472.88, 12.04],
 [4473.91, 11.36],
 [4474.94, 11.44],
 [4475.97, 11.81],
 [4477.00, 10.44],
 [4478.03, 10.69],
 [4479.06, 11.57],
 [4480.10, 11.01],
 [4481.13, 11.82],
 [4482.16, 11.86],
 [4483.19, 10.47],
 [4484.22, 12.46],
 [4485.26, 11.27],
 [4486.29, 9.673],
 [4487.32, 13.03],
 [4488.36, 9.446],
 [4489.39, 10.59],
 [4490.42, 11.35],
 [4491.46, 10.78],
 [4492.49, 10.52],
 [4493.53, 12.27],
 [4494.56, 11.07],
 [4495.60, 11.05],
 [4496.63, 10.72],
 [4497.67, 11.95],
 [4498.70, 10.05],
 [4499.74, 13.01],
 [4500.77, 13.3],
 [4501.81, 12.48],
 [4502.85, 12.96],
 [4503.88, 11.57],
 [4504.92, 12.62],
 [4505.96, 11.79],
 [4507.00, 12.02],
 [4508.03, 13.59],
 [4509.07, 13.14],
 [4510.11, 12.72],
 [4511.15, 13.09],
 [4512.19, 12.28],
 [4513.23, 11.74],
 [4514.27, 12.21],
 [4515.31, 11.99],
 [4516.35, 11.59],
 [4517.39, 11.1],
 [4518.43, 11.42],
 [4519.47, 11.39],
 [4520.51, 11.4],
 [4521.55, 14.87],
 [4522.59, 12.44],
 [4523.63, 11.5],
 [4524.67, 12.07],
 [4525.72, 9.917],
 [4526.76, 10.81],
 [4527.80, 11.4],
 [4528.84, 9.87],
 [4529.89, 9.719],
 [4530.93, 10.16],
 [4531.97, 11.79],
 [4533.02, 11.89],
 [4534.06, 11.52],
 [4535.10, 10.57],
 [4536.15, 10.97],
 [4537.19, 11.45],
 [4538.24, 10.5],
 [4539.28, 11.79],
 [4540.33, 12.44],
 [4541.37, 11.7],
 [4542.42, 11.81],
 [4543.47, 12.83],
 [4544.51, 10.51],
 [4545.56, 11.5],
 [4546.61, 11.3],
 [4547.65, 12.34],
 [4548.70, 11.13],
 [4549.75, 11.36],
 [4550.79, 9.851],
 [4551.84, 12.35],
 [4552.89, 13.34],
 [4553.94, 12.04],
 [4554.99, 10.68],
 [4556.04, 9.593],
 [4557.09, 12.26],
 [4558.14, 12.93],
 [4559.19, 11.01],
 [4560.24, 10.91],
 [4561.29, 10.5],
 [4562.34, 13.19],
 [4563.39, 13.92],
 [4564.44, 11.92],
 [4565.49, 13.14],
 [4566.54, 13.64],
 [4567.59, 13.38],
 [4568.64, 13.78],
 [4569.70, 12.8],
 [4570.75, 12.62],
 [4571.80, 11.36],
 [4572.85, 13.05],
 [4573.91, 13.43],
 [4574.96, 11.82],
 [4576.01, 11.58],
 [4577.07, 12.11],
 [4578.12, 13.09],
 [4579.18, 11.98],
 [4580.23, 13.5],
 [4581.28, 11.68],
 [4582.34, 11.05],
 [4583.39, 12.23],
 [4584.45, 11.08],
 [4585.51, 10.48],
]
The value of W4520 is -1.5 angstrom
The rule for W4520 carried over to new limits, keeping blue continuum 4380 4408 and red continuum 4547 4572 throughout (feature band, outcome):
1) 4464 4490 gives -0.7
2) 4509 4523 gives -1.1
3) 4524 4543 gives 0.8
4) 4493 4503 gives -0.7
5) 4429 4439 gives -0.2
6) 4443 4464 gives -0.2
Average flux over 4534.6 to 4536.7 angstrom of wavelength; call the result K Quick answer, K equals 10.8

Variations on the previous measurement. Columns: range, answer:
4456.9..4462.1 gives 9.9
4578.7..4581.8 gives 12.4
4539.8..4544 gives 12.2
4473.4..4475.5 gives 11.4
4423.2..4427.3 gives 10.5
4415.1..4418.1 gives 9.69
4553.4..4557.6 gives 11.1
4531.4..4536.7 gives 11.3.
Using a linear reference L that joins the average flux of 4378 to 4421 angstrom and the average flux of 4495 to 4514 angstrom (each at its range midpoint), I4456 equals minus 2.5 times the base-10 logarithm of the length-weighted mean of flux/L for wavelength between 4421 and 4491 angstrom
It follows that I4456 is 0.03 mag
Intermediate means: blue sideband 9.31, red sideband 12.2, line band 10.6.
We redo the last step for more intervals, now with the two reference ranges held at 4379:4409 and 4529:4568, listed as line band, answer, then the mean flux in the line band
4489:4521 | -0.085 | 11.9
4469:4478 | -0.081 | 11.3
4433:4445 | -0.031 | 10.2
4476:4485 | -0.072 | 11.3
